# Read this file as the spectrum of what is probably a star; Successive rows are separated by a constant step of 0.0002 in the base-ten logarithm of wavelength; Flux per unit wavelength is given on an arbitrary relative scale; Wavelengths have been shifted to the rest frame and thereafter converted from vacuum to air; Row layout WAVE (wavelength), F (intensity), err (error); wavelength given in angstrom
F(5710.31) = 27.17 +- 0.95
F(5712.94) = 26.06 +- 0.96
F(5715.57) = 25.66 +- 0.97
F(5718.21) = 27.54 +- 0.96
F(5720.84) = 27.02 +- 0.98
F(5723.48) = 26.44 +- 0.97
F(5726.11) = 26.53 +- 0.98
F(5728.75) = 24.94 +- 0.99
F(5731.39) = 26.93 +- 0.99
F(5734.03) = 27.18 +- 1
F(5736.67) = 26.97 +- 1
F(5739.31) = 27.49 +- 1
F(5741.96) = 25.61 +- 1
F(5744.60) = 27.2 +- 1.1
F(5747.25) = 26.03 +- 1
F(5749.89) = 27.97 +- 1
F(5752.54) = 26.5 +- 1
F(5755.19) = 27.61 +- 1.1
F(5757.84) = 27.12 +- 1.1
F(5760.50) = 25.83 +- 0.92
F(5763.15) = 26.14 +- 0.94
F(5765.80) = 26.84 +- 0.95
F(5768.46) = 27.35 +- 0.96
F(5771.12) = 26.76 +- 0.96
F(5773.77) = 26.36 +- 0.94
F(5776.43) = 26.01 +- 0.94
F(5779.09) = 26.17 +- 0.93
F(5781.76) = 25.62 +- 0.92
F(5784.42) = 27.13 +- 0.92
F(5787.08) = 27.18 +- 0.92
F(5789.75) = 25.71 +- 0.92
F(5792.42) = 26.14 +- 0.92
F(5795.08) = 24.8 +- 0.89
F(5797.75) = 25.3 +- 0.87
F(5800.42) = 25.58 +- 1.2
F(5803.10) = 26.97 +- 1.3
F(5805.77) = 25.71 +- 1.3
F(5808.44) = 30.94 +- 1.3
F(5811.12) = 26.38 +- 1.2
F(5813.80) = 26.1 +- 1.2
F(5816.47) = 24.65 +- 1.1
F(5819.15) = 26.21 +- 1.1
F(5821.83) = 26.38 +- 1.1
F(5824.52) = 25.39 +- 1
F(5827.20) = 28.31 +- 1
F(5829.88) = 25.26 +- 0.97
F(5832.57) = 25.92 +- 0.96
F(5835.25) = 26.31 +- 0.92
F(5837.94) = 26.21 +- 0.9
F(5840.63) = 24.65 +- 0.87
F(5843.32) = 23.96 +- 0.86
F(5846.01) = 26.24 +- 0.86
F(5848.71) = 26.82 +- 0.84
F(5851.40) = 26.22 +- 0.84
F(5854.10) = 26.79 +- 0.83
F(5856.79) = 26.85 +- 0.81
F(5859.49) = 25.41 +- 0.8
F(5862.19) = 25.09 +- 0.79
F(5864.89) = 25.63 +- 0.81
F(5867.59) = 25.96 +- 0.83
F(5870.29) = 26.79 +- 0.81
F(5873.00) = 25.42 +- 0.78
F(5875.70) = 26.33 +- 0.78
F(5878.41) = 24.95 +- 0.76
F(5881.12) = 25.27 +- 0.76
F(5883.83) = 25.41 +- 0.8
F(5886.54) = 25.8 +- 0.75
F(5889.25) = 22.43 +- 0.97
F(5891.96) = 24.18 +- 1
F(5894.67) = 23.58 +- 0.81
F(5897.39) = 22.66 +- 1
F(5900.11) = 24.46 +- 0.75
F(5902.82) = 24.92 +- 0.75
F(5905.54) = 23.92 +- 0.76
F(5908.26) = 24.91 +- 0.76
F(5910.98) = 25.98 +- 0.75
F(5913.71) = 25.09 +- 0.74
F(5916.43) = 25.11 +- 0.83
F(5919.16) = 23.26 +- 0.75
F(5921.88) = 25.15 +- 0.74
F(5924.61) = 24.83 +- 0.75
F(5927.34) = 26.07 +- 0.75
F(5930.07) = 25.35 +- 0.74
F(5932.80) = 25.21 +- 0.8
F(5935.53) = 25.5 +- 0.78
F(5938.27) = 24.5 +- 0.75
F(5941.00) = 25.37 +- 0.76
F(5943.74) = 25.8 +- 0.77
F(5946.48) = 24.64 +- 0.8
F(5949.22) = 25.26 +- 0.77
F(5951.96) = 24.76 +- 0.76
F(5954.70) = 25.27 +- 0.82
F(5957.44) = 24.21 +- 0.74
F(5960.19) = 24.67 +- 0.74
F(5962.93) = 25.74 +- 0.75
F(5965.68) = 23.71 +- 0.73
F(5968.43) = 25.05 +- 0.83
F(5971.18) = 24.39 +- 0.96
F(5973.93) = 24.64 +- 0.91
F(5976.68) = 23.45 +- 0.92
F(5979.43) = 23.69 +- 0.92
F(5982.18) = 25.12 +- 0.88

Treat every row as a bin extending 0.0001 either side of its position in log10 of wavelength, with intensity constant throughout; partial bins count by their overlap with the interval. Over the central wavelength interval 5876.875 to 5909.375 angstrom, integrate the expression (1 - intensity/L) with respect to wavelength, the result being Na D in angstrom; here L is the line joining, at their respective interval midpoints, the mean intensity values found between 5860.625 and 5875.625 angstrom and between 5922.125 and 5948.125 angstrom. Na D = 1.56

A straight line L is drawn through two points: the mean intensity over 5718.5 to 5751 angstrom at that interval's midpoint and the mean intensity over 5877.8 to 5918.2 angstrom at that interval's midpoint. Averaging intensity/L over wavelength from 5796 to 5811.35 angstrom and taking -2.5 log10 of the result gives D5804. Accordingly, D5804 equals -0.040 mag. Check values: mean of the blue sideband 26.7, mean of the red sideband 24.6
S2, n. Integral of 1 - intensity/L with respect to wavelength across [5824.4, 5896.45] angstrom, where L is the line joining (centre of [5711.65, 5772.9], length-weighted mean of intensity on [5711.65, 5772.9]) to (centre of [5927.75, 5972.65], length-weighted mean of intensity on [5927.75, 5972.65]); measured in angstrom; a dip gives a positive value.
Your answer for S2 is 0.4 angstrom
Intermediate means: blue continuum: 26.7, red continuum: 25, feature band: 25.6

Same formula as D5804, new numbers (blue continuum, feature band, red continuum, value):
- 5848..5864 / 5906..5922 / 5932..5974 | 0.02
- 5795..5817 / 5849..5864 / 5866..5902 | -0.03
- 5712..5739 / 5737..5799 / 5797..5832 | 0.00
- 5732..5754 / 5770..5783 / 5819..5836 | 0.02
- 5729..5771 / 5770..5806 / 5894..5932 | 0.01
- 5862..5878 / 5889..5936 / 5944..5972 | 0.03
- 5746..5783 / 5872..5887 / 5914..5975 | 0.00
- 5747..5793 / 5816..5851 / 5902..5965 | 0.00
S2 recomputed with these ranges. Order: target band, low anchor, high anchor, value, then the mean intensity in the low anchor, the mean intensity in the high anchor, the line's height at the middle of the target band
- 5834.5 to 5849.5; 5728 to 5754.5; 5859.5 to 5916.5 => -0.07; 26.7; 25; 25.5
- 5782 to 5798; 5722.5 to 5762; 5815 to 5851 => 0.12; 26.7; 25.9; 26.3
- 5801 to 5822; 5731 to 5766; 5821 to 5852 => -0.35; 26.8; 26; 26.2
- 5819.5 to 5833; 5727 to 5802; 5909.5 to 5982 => -0.19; 26.4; 24.9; 25.9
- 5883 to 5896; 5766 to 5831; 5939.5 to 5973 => 0.65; 26.4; 24.9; 25.5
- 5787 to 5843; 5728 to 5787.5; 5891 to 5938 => -0.39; 26.7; 24.7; 26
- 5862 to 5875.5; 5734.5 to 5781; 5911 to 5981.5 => -0.14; 26.7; 24.9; 25.6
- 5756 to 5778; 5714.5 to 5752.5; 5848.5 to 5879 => -0.05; 26.7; 26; 26.5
